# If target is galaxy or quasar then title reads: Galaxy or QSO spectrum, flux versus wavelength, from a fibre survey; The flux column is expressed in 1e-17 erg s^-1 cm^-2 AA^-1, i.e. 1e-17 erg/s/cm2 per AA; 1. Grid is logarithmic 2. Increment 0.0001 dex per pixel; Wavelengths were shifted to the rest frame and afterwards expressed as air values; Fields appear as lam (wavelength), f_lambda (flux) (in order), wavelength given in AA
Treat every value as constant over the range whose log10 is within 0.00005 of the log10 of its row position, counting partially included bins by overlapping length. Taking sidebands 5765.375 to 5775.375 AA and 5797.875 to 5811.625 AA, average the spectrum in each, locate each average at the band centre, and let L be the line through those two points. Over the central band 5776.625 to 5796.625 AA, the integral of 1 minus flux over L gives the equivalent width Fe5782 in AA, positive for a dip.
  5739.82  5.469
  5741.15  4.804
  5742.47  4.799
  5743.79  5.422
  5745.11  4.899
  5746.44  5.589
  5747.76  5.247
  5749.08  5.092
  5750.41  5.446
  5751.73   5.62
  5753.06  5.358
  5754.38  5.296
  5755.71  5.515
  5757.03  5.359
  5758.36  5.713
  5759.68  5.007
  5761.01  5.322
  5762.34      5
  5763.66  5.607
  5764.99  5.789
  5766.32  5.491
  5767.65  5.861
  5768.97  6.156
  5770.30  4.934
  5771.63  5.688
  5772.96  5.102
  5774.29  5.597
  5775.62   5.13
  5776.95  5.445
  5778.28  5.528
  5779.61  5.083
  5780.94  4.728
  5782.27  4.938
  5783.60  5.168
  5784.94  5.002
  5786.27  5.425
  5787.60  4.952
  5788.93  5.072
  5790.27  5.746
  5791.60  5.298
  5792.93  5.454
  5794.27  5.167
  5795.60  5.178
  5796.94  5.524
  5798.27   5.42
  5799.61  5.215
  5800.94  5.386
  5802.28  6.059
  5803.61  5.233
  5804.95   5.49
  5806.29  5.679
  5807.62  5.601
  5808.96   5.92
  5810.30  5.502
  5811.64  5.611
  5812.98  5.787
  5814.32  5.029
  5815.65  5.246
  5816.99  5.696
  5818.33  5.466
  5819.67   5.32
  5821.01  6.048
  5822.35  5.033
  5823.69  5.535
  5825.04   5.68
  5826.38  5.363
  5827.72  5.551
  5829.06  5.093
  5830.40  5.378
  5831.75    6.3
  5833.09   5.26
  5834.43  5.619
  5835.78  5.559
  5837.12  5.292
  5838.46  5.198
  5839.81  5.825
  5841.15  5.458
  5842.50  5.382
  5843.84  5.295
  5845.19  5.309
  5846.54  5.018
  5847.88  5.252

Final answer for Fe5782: 1.2 AA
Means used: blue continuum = 5.54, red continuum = 5.55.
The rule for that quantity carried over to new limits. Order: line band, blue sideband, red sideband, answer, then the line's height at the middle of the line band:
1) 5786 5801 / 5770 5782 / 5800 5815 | 0.3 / 5.43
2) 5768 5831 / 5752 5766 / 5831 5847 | 0.4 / 5.43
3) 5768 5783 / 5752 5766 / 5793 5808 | 0.3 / 5.42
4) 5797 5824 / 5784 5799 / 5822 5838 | -0.7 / 5.38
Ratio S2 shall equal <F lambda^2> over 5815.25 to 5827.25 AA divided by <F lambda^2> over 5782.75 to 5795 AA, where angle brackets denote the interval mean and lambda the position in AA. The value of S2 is 1.06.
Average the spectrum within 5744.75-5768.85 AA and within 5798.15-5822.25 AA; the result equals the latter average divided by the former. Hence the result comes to 1.02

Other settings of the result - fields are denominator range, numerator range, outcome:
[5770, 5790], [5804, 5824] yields 1.06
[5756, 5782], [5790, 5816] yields 1.02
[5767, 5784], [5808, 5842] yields 1.03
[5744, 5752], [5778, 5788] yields 0.96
